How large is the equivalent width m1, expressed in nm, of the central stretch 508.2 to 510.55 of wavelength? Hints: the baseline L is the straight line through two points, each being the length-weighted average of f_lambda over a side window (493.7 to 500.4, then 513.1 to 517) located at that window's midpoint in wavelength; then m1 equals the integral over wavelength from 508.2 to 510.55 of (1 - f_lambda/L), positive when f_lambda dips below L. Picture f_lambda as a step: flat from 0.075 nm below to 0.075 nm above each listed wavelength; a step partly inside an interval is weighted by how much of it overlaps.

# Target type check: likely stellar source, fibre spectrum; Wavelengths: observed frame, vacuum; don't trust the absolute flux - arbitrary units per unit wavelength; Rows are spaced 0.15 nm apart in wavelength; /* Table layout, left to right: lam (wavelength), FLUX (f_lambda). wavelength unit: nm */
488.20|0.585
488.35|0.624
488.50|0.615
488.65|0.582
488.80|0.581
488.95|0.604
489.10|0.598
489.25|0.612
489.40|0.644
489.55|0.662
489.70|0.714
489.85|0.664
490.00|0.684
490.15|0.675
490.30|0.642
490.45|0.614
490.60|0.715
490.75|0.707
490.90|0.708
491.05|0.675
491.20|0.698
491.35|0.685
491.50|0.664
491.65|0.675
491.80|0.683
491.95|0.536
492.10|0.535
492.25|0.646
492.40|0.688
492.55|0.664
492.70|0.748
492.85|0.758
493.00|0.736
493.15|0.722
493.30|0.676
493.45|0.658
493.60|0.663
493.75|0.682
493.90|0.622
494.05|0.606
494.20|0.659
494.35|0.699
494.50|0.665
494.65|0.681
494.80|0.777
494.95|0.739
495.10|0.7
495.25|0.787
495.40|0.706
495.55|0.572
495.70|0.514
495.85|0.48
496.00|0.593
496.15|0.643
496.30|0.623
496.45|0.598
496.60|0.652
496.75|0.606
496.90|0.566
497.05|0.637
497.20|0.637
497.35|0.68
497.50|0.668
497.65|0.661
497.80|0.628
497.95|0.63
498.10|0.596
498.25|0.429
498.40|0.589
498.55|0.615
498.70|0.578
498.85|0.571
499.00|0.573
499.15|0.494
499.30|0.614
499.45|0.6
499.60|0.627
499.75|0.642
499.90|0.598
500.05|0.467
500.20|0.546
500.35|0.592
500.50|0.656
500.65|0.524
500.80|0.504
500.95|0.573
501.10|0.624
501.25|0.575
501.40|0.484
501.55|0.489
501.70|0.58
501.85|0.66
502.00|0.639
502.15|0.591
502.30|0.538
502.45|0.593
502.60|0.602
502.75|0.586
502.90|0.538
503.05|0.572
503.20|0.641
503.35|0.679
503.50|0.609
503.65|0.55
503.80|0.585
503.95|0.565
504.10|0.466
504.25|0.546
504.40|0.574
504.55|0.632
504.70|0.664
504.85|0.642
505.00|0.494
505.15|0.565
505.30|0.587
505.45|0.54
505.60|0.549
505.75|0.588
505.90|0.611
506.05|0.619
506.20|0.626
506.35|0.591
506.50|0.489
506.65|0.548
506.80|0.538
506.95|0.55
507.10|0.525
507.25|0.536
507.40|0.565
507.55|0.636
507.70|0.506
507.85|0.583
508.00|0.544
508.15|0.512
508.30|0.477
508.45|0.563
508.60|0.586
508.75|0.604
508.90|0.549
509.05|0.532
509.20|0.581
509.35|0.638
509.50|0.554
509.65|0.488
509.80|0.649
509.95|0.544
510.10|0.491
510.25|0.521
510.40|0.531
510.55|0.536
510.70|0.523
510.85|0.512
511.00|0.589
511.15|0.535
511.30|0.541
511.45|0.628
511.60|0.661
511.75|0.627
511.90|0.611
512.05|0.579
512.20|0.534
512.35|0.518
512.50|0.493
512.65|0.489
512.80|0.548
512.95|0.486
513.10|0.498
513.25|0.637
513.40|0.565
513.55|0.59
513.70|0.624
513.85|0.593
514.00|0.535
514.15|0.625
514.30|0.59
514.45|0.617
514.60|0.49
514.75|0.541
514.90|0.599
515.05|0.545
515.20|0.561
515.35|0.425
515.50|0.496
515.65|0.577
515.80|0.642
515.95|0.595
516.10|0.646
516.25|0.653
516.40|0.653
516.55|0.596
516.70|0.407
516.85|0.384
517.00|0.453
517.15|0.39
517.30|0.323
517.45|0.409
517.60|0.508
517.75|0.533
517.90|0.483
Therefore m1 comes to 0.114 nm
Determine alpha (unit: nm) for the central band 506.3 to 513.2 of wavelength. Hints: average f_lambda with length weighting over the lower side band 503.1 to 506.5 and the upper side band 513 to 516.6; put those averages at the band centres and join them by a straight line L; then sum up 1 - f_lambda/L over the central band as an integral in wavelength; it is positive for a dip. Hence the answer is 0.36 nm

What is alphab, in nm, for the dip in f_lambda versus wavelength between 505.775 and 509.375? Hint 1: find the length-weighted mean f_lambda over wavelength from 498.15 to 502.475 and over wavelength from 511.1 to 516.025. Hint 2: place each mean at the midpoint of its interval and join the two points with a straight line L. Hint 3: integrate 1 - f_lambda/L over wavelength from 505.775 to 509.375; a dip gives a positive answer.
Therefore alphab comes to 0.03 nm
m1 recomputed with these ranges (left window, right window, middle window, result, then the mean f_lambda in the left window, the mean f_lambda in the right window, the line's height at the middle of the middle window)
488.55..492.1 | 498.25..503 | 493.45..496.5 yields -0.17 nm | 0.65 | 0.574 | 0.616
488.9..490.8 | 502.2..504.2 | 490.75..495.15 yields -0.27 nm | 0.657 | 0.579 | 0.638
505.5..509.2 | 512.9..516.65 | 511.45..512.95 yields 0.02 nm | 0.56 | 0.575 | 0.569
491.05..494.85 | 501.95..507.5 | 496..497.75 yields 0.02 nm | 0.672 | 0.577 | 0.64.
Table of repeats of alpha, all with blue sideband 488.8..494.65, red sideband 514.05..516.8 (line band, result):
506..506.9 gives 0.06 nm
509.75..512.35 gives 0.10 nm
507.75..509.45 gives 0.10 nm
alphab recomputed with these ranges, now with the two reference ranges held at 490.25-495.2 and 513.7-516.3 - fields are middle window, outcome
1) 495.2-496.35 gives 0.09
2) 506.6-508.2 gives 0.15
